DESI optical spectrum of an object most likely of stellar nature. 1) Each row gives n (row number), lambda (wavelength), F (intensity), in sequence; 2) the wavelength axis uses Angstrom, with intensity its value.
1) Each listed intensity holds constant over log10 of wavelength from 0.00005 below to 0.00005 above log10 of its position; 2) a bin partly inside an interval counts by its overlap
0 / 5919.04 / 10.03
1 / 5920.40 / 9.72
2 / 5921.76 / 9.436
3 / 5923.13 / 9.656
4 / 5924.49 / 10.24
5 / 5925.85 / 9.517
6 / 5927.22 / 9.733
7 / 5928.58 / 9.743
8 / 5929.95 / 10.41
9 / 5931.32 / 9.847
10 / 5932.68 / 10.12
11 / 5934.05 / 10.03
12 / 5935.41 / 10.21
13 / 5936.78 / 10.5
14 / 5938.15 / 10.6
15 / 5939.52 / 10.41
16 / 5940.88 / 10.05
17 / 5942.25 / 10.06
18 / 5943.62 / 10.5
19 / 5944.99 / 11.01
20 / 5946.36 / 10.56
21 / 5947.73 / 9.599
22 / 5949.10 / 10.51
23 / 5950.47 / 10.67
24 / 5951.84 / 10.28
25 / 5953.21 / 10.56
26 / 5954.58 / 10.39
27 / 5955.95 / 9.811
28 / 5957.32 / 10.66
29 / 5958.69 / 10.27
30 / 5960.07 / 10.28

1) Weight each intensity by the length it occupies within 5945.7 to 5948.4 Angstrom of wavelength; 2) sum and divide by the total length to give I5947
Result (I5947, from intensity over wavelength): 10.1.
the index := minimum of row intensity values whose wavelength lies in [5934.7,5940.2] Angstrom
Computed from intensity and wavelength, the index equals 10.21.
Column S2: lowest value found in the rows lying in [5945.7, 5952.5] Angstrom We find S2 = 9.599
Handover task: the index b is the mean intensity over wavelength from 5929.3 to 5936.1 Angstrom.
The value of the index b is 10.1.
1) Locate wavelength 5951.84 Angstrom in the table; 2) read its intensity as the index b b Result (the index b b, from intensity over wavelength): 10.28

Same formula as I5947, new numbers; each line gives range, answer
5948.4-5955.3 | 10.5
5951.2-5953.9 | 10.4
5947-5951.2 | 10.3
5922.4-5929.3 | 9.77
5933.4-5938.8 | 10.3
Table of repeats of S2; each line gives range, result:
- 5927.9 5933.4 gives 9.743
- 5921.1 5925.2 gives 9.436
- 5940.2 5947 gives 10.05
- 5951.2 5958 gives 9.811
